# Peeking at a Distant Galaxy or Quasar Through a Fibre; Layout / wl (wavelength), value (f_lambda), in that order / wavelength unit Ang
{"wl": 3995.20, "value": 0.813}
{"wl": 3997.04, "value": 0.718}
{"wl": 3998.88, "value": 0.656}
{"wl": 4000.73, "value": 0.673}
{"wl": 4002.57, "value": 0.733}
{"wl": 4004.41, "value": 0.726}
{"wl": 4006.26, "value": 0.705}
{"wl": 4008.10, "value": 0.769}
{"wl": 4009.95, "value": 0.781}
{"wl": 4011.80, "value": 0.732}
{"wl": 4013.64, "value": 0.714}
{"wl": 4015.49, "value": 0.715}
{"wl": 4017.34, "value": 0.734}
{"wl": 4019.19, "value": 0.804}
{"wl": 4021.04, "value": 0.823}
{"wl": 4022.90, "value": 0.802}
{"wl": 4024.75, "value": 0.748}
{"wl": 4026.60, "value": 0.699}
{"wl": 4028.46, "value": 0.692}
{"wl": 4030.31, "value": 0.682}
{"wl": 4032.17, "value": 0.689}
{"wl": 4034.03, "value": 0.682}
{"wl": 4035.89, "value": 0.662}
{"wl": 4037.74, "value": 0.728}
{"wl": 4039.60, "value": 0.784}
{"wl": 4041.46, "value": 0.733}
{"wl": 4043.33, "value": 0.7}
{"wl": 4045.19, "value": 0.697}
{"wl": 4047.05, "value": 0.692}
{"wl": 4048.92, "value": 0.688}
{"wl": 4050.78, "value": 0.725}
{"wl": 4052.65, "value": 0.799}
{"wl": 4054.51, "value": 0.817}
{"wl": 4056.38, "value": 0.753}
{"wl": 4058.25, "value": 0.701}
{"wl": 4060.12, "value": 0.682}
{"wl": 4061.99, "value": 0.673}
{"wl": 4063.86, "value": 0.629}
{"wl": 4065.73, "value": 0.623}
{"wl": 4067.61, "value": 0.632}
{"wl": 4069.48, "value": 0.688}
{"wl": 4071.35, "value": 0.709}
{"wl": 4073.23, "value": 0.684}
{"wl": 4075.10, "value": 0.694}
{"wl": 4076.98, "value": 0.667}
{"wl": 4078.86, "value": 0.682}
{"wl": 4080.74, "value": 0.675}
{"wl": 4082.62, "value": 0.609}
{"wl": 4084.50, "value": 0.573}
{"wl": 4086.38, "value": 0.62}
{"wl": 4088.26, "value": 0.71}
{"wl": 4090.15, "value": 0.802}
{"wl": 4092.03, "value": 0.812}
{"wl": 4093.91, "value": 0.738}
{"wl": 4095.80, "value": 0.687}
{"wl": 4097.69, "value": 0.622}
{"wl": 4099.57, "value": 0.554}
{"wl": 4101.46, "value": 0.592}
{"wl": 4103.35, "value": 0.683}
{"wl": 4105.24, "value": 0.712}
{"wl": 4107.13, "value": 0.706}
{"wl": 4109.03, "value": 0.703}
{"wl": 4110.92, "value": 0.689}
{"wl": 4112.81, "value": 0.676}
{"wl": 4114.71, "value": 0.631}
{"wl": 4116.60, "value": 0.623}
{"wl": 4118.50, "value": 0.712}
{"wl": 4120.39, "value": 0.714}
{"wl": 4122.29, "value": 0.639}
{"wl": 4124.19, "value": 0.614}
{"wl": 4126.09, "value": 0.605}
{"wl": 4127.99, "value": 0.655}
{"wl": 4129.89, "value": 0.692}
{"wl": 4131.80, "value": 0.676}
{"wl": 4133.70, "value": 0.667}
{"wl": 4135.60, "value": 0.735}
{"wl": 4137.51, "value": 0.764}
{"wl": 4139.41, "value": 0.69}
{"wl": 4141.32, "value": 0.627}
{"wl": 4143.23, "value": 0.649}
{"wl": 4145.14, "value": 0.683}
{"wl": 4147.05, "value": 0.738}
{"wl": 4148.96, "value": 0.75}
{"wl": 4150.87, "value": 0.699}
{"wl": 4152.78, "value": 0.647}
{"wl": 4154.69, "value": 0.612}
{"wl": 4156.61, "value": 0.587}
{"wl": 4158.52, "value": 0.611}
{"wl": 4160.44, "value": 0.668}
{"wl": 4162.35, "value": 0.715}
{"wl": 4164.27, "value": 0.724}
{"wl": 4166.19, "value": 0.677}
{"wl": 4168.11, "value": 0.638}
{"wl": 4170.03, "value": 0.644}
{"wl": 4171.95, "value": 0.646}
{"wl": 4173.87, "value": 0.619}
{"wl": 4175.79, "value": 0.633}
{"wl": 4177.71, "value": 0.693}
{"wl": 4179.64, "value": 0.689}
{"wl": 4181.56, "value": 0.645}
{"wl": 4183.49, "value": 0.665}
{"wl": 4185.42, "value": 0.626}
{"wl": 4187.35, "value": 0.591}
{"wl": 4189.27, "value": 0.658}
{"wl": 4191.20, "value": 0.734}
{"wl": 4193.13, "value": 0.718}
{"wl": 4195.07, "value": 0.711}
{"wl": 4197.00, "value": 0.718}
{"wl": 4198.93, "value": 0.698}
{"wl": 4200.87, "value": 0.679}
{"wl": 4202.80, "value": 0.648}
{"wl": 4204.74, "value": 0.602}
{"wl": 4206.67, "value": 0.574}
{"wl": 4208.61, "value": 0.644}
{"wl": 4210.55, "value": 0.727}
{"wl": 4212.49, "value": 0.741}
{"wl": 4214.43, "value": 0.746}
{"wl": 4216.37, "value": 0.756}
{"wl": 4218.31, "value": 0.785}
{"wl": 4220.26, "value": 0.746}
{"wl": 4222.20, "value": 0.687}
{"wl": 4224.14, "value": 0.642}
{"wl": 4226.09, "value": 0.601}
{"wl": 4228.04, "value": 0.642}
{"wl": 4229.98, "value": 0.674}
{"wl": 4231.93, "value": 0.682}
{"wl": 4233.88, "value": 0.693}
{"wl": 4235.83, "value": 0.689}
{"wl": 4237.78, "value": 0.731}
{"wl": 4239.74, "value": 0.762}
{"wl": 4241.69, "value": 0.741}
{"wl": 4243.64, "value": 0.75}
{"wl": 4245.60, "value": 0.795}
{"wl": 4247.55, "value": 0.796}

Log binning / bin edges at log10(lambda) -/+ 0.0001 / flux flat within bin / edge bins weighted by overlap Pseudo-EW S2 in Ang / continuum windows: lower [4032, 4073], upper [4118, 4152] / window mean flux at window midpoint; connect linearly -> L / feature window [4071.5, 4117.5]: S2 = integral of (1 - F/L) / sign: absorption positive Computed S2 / 1.3 Ang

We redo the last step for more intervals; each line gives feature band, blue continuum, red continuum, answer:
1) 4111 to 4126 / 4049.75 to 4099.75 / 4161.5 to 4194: 0.49 Ang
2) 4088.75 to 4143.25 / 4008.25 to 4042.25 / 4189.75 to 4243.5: 2.83 Ang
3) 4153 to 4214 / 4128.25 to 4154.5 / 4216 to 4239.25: 2.55 Ang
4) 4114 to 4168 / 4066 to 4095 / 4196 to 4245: 1.42 Ang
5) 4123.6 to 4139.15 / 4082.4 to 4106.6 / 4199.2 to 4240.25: -0.02 Ang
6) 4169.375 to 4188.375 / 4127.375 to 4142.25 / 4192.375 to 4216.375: 1.17 Ang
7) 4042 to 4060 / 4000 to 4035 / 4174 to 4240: -0.13 Ang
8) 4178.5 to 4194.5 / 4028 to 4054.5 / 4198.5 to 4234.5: 0.48 Ang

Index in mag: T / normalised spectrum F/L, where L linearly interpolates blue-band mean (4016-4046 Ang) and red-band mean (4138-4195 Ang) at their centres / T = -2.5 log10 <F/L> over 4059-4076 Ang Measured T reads 0.07 mag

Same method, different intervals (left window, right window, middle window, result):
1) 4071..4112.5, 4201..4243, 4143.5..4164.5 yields 0.02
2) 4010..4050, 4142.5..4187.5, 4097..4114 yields 0.05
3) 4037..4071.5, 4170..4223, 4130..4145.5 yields 0.01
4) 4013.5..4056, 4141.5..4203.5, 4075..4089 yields 0.10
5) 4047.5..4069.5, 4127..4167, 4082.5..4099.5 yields 0.02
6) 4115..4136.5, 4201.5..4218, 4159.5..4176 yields 0.02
